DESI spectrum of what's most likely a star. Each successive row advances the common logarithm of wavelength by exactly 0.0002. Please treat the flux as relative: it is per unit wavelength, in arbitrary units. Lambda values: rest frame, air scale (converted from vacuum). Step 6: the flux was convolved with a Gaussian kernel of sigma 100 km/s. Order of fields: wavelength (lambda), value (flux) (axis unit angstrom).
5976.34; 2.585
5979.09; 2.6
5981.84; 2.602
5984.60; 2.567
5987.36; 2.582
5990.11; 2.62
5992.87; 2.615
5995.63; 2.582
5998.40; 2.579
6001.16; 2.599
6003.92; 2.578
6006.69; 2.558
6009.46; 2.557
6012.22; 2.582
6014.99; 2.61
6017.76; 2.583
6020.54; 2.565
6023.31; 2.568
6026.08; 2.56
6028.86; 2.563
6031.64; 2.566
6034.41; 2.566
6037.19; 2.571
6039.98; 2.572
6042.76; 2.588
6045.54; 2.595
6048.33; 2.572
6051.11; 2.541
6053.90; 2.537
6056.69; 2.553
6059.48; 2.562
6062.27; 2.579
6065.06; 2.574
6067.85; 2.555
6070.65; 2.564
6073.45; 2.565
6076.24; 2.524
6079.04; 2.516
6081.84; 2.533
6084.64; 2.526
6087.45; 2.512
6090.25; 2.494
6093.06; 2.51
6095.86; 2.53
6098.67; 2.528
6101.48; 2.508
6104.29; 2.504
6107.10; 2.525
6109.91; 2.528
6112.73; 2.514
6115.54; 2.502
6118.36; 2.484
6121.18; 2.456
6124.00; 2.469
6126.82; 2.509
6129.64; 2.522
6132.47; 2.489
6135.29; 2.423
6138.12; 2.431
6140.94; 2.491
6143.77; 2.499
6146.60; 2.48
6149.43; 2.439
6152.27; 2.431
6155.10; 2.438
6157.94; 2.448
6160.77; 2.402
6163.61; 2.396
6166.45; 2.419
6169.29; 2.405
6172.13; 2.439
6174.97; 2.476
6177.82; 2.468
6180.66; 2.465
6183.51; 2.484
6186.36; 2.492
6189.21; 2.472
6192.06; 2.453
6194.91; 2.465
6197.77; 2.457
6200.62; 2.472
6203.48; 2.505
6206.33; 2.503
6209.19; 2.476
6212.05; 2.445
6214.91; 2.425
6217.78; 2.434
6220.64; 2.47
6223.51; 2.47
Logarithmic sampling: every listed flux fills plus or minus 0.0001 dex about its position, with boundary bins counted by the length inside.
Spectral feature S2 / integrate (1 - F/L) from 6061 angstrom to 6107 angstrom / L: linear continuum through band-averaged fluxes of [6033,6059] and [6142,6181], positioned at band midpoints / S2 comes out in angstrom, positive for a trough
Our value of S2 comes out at -0.1 angstrom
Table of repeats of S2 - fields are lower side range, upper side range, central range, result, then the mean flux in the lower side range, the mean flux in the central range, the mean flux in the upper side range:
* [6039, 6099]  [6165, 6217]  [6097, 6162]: 0.66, 2.55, 2.48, 2.46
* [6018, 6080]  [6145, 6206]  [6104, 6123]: 0.05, 2.56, 2.5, 2.45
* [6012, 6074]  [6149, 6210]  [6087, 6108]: 0.08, 2.57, 2.51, 2.45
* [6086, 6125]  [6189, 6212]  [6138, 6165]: 0.47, 2.5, 2.45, 2.47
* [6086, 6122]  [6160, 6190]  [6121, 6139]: 0.09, 2.51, 2.47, 2.45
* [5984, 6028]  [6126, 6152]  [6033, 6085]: -0.41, 2.58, 2.56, 2.47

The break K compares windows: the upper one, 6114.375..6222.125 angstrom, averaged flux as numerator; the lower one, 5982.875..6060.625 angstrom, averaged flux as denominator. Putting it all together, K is 0.96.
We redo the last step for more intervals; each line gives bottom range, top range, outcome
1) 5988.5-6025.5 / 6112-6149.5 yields 0.96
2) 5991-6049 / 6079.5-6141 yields 0.97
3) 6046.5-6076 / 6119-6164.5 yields 0.96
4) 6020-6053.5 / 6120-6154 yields 0.96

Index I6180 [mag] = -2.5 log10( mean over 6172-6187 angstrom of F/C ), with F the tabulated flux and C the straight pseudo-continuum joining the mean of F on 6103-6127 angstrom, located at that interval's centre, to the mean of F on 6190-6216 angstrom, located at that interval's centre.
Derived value 0.00 mag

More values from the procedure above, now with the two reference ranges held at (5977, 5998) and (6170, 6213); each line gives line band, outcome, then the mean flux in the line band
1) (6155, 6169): 0.03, 2.42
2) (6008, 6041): 0.00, 2.57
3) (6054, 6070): -0.01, 2.56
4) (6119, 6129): 0.01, 2.48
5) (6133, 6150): 0.02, 2.46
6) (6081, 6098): 0.01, 2.52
